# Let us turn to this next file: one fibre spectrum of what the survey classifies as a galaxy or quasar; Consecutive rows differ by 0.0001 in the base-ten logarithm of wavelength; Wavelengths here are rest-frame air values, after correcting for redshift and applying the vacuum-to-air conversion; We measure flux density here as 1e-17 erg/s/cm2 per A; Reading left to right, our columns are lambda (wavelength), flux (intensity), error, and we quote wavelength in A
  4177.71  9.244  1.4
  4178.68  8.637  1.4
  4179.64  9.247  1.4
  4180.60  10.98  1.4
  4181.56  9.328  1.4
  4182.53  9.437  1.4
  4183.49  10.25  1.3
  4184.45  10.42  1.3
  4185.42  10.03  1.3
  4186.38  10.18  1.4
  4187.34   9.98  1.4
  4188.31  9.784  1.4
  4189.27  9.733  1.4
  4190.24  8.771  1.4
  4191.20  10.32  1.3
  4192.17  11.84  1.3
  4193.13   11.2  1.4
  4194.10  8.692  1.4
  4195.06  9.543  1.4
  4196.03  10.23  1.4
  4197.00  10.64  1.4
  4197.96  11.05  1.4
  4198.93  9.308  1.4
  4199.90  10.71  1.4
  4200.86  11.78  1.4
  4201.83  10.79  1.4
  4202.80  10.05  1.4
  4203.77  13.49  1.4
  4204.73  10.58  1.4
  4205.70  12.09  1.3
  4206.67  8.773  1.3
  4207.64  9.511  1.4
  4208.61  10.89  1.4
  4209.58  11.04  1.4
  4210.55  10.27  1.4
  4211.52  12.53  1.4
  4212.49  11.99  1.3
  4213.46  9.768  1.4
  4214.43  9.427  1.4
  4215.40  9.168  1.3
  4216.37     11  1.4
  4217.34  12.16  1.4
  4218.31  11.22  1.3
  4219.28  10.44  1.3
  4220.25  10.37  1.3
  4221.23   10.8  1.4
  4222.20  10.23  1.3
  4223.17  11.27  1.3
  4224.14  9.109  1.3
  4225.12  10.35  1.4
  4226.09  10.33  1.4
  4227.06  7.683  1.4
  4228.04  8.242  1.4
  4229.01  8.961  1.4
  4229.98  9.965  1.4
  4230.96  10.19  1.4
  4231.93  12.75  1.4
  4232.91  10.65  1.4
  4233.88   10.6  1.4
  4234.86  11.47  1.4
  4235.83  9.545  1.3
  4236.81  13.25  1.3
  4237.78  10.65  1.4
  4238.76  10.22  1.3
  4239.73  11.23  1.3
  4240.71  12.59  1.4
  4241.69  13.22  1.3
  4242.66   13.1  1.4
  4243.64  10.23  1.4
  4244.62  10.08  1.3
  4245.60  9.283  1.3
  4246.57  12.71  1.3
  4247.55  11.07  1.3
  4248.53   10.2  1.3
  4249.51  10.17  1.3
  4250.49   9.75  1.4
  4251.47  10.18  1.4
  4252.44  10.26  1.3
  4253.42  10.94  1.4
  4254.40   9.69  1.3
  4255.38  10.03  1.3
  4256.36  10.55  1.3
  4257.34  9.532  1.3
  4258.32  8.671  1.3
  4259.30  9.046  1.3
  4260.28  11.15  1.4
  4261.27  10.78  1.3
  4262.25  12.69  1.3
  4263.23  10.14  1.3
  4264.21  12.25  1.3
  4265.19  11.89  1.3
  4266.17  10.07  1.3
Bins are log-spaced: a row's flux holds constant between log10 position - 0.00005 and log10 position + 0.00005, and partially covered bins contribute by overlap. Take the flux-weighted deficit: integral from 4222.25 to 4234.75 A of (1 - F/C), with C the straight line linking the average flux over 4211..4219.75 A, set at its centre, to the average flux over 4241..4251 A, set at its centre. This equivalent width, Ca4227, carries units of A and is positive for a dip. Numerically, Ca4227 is 0.99 A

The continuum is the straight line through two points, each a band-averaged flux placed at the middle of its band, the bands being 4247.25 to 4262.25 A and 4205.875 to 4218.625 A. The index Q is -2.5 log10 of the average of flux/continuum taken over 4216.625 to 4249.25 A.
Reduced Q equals -0.03 mag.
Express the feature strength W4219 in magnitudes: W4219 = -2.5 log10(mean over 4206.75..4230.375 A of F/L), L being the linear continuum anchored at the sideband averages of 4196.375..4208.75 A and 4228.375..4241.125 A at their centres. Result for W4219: 0.06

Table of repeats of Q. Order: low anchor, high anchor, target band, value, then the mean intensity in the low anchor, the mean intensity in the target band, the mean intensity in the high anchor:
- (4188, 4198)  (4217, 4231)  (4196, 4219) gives -0.07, 10.1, 10.8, 10.1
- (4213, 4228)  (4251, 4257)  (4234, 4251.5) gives -0.08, 10.2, 11.1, 10.3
